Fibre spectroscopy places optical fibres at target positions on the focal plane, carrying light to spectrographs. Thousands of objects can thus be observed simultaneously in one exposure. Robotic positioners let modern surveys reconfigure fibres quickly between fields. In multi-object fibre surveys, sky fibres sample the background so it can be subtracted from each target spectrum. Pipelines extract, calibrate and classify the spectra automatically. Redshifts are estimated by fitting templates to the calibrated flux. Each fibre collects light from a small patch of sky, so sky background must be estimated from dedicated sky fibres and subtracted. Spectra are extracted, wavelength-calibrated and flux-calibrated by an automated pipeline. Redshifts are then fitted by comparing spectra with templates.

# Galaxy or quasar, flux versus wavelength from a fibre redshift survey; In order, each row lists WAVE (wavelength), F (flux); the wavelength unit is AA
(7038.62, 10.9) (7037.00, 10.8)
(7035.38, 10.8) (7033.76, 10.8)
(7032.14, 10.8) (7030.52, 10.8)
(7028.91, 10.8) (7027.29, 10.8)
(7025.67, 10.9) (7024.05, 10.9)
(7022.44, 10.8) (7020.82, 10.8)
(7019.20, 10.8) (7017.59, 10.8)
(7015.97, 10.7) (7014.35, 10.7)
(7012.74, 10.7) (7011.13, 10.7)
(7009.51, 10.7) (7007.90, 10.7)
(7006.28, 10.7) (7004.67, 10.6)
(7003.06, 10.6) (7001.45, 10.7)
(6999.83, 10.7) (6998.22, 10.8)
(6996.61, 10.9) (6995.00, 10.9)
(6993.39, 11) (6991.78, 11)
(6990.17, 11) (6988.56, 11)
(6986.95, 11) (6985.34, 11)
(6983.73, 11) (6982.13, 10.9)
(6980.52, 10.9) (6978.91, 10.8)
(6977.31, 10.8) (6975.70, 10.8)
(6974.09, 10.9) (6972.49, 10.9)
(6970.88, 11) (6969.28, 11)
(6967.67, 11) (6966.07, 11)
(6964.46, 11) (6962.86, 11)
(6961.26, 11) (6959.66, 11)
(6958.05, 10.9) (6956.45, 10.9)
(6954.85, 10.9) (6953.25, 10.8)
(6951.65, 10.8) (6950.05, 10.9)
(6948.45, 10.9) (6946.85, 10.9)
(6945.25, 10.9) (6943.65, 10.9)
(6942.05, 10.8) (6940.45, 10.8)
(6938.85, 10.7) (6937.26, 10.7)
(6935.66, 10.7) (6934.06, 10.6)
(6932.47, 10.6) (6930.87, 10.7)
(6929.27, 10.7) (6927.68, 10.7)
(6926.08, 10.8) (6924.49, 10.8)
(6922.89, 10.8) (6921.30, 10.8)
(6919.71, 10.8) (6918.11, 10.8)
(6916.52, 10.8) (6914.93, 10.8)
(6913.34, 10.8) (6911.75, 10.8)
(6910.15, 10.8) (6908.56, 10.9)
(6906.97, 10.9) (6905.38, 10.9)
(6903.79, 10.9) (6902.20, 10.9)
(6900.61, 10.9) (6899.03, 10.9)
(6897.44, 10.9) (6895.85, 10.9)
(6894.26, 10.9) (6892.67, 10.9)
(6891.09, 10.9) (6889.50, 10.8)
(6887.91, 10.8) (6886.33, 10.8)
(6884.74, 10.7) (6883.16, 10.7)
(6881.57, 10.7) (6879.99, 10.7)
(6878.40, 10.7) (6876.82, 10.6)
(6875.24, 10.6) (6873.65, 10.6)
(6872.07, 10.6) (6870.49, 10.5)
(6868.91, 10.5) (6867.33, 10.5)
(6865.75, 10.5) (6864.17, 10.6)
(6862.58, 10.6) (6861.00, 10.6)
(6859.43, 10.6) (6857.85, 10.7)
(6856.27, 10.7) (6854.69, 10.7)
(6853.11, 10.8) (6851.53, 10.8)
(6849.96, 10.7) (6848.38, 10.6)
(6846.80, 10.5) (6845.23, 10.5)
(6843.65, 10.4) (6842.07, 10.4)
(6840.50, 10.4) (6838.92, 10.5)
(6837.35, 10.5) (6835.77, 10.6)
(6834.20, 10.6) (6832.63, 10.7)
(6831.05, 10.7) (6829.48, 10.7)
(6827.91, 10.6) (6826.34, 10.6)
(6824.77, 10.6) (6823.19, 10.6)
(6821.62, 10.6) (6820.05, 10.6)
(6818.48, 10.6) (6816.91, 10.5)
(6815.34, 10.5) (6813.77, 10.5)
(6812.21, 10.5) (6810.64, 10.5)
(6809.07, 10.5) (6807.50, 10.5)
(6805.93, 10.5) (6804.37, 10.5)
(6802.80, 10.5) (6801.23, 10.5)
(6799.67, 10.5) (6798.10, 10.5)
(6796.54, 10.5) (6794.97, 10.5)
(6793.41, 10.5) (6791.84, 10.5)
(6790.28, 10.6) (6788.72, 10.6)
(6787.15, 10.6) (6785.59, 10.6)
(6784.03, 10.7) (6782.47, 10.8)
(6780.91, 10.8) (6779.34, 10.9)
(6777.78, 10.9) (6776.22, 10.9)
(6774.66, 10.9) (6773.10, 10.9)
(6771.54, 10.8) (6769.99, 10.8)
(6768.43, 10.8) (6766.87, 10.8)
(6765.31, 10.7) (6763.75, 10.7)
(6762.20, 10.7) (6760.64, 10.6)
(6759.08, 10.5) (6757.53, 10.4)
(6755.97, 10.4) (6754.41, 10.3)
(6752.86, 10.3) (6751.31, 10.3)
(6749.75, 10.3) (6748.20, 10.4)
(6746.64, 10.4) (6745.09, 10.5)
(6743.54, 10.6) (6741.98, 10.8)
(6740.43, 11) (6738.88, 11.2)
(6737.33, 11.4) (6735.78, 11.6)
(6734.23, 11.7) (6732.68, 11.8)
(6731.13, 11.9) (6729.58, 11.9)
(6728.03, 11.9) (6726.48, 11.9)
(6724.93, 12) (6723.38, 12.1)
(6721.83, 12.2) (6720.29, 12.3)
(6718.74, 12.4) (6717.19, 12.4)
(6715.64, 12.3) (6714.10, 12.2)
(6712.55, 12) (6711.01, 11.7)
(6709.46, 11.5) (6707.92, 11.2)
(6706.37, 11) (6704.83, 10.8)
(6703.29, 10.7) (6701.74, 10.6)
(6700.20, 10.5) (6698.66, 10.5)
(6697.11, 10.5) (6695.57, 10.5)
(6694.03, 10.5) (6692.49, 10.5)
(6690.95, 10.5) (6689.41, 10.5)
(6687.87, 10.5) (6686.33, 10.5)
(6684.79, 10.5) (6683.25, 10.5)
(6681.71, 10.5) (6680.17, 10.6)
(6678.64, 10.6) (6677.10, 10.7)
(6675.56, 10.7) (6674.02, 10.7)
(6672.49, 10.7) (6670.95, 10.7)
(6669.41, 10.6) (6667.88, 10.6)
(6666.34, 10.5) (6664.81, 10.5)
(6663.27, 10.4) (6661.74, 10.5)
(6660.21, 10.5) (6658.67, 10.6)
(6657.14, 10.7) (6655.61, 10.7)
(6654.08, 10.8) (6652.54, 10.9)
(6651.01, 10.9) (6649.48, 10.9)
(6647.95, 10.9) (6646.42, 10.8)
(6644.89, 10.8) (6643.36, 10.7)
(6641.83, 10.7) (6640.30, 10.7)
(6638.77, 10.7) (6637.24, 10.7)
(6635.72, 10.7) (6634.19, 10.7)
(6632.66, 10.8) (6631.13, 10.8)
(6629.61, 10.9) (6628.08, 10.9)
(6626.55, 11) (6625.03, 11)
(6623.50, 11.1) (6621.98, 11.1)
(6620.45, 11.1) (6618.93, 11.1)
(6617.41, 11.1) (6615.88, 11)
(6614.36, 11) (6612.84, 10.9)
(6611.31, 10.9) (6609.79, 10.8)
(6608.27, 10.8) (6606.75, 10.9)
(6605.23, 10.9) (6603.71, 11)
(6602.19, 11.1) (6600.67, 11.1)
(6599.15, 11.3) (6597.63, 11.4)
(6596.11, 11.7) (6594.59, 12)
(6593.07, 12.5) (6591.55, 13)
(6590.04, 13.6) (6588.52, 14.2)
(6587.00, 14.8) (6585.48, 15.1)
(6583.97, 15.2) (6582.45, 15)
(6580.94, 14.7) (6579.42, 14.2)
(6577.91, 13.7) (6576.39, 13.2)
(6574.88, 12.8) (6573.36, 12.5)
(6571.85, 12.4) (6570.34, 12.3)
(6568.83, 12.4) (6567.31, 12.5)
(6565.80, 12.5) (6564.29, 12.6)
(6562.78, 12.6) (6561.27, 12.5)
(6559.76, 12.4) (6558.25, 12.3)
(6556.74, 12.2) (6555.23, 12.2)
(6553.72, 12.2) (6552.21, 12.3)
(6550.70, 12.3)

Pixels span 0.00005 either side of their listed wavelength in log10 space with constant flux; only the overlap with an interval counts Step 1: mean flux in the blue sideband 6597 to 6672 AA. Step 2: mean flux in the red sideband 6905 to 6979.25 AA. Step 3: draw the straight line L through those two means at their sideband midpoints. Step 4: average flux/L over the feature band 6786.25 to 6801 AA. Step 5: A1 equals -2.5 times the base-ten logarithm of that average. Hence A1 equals 0.03 mag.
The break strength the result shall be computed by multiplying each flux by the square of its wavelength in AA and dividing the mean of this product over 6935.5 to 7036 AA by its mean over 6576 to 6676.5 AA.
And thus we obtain 1.05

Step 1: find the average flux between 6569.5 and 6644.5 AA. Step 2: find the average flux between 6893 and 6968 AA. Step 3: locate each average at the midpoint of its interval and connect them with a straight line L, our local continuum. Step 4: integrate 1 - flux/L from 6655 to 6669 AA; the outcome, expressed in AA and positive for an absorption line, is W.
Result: 1.36 AA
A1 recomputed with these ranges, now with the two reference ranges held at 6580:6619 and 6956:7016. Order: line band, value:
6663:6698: 0.13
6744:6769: 0.11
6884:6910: 0.03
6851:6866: 0.06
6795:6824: 0.10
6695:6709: 0.11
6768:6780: 0.07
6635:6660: 0.12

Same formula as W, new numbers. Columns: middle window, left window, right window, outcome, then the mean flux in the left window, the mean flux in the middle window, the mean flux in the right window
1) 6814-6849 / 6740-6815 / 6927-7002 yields 0.4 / 10.6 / 10.6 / 10.9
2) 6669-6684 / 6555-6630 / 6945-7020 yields 1.6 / 12.2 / 10.6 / 10.9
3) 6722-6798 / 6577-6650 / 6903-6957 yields 2.7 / 11.7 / 10.9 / 10.8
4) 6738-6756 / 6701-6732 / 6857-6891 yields 1.5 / 11.7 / 10.6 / 10.6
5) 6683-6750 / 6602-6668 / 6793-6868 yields -3.1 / 10.8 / 11.2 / 10.6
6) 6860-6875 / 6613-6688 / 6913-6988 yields 0.4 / 10.8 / 10.6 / 10.9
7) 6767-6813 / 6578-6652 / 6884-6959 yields 2.2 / 11.7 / 10.6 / 10.8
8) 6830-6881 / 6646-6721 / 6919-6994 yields 1.3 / 10.9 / 10.6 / 10.9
